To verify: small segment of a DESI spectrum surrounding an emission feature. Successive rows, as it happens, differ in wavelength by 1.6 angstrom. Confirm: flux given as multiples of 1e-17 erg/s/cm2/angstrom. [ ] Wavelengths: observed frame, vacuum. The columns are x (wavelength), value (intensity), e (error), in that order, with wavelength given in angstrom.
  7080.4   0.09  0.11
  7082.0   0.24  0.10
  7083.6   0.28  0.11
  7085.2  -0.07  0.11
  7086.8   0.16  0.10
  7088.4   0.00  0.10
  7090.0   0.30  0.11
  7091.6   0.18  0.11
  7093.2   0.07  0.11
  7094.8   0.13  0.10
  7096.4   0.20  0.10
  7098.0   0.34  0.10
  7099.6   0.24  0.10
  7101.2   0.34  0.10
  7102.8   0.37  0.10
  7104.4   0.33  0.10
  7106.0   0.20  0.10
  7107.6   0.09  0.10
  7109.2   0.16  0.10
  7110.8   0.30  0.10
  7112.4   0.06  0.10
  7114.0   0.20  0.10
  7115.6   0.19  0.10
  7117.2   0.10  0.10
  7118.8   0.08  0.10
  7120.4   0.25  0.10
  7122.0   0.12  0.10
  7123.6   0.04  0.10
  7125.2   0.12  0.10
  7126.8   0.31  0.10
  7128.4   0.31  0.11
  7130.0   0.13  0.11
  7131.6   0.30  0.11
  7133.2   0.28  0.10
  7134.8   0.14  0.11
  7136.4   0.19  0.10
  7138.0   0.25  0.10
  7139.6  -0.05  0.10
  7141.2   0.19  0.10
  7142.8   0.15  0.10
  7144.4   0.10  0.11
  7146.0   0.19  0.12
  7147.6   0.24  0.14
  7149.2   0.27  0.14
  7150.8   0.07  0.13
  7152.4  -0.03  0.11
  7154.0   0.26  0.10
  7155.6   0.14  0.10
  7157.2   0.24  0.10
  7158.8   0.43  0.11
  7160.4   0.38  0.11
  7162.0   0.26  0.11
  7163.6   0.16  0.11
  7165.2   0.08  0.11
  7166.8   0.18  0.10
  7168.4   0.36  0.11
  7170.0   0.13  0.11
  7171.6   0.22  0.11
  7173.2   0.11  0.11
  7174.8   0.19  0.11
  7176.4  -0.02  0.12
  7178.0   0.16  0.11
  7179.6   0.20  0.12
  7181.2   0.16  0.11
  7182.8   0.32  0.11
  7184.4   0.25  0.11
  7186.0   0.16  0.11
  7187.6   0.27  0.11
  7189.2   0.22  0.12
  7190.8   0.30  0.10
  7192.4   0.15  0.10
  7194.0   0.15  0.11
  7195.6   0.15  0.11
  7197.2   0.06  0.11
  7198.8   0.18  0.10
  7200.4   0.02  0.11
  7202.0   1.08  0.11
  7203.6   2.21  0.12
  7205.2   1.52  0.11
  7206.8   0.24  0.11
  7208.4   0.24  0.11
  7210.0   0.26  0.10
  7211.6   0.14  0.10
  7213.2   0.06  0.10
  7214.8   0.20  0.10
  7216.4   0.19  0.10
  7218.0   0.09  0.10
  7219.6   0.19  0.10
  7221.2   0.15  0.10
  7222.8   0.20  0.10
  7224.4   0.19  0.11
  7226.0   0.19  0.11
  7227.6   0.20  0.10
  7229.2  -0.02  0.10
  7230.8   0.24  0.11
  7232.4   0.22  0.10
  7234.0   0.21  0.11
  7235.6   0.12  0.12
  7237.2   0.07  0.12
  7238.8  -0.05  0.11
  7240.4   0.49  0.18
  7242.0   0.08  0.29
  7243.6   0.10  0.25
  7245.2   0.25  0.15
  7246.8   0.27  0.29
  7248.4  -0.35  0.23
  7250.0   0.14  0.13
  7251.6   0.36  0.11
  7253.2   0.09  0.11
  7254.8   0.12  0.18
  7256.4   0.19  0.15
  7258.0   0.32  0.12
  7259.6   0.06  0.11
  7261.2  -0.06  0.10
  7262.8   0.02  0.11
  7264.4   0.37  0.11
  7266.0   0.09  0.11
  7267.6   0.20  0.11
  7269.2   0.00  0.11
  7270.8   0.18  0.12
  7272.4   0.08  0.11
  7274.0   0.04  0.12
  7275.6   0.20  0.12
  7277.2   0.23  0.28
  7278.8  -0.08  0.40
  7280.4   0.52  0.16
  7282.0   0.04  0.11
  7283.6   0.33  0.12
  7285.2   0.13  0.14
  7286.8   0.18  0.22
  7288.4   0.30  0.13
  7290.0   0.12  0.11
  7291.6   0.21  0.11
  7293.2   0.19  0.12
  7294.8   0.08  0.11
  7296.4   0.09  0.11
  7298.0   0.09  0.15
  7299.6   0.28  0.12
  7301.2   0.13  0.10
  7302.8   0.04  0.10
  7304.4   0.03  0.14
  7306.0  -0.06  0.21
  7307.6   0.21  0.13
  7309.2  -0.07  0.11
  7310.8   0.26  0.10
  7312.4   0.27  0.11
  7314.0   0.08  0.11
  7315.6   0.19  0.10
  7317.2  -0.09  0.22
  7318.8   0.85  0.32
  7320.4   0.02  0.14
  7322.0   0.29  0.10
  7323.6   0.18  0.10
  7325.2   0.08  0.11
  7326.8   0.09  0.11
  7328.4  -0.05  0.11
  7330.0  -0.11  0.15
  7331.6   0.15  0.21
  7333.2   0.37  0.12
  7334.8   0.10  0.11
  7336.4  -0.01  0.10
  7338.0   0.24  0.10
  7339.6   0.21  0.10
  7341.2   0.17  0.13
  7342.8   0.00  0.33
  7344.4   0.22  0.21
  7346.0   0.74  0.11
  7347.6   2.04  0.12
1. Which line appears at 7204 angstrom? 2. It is Hbeta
